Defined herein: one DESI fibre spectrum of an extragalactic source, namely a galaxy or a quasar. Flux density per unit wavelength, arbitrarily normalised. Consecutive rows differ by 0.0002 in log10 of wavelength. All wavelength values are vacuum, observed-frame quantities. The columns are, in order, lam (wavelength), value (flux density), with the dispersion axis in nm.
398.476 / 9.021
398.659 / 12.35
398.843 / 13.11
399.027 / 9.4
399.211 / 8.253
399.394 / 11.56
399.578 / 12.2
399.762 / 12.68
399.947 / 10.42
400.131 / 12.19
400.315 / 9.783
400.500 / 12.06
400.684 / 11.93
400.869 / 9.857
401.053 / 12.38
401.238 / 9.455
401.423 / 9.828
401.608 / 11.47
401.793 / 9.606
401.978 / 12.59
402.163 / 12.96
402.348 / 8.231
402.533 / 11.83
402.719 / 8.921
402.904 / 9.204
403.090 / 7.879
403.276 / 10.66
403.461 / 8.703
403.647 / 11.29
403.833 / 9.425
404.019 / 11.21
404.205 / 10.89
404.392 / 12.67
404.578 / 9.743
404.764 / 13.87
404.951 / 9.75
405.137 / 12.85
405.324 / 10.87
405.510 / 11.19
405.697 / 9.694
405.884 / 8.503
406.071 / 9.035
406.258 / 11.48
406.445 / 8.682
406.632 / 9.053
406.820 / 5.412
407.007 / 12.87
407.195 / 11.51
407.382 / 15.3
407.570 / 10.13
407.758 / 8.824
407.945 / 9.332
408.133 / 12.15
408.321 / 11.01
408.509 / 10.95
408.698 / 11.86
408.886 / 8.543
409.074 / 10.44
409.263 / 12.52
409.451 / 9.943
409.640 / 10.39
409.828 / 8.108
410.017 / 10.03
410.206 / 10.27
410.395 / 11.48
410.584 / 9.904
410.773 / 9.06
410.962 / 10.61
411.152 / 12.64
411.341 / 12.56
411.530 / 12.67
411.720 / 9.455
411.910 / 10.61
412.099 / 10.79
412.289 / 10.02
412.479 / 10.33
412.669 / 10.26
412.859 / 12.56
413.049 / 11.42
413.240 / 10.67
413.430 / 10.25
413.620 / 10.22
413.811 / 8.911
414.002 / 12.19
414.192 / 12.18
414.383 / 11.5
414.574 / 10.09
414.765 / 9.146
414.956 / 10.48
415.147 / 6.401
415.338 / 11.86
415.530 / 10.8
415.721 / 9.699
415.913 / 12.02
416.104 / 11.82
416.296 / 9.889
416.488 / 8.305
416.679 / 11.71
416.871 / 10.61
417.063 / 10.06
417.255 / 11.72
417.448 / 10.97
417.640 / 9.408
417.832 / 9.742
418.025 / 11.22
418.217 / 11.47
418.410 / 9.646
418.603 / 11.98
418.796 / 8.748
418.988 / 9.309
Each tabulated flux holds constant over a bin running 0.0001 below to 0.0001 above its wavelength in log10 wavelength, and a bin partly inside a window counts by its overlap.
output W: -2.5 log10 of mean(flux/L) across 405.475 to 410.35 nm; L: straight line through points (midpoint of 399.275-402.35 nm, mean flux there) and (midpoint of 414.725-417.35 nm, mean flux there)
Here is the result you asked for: 0.05 mag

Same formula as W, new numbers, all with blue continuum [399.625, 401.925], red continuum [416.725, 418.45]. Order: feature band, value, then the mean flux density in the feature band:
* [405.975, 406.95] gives 0.22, 8.89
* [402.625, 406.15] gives 0.06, 10.3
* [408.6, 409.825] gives 0.04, 10.4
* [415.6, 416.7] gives 0.01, 10.5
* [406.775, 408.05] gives 0.02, 10.7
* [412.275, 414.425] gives -0.02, 10.9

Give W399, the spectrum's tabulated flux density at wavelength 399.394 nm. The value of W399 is 11.56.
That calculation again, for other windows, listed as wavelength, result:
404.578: 9.743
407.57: 10.13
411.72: 9.455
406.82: 5.412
